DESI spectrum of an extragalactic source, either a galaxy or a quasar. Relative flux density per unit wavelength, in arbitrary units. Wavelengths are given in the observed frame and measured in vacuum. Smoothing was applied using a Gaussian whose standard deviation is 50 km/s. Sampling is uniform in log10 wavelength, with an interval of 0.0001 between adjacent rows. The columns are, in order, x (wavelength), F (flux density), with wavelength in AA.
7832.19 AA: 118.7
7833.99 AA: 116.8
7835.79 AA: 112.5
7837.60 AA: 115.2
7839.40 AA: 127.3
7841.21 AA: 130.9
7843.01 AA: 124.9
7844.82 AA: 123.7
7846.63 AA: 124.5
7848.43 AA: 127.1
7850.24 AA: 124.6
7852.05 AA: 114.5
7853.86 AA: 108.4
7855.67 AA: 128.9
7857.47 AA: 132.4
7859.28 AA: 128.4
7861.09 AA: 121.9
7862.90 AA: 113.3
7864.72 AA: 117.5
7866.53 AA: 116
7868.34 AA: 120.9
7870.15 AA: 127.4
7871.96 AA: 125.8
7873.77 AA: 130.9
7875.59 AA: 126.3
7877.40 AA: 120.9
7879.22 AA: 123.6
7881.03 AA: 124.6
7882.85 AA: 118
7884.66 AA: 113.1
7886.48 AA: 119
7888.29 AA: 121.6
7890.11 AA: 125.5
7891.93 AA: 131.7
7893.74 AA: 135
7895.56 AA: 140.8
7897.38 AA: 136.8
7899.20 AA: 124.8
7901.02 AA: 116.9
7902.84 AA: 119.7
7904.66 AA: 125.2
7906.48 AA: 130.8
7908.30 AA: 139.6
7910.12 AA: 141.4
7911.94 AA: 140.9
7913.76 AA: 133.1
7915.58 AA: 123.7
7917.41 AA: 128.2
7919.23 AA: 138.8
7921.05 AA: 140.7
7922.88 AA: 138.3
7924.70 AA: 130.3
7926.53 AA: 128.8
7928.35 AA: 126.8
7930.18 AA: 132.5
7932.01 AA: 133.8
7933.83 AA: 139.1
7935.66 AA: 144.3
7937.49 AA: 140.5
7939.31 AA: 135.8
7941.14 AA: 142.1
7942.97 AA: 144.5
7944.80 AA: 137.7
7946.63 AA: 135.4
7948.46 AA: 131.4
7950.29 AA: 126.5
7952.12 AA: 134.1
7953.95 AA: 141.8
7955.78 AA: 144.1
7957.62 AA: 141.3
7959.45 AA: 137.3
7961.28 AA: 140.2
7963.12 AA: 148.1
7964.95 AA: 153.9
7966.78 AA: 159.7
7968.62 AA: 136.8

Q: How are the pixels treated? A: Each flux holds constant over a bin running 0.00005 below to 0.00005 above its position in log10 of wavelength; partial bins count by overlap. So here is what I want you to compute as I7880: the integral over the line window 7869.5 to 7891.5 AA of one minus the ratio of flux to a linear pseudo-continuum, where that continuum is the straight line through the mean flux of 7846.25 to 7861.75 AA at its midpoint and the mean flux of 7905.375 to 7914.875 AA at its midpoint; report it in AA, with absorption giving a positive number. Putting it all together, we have 1.1 AA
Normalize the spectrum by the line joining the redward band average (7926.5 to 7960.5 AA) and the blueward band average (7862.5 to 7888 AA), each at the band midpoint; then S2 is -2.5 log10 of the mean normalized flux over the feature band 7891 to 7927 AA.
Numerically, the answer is -0.03 mag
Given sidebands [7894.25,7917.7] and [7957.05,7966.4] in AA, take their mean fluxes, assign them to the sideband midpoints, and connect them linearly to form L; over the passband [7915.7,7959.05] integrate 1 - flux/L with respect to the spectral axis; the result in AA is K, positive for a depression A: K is 0.9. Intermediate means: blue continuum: 131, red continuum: 145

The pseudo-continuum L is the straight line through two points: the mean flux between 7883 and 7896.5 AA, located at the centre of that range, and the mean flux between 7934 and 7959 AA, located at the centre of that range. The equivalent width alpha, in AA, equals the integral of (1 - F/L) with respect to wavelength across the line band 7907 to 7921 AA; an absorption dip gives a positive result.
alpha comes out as -0.4 AA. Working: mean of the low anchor 126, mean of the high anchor 138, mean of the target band 135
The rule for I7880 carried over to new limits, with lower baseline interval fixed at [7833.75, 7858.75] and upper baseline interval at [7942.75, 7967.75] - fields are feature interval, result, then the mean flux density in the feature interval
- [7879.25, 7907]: 1.1 AA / 125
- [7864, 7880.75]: 0.5 AA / 123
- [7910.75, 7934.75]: 0.3 AA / 134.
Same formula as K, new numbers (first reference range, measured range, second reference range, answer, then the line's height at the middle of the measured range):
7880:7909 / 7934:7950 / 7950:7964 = -0.2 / 136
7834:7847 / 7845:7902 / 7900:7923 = 1.3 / 127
